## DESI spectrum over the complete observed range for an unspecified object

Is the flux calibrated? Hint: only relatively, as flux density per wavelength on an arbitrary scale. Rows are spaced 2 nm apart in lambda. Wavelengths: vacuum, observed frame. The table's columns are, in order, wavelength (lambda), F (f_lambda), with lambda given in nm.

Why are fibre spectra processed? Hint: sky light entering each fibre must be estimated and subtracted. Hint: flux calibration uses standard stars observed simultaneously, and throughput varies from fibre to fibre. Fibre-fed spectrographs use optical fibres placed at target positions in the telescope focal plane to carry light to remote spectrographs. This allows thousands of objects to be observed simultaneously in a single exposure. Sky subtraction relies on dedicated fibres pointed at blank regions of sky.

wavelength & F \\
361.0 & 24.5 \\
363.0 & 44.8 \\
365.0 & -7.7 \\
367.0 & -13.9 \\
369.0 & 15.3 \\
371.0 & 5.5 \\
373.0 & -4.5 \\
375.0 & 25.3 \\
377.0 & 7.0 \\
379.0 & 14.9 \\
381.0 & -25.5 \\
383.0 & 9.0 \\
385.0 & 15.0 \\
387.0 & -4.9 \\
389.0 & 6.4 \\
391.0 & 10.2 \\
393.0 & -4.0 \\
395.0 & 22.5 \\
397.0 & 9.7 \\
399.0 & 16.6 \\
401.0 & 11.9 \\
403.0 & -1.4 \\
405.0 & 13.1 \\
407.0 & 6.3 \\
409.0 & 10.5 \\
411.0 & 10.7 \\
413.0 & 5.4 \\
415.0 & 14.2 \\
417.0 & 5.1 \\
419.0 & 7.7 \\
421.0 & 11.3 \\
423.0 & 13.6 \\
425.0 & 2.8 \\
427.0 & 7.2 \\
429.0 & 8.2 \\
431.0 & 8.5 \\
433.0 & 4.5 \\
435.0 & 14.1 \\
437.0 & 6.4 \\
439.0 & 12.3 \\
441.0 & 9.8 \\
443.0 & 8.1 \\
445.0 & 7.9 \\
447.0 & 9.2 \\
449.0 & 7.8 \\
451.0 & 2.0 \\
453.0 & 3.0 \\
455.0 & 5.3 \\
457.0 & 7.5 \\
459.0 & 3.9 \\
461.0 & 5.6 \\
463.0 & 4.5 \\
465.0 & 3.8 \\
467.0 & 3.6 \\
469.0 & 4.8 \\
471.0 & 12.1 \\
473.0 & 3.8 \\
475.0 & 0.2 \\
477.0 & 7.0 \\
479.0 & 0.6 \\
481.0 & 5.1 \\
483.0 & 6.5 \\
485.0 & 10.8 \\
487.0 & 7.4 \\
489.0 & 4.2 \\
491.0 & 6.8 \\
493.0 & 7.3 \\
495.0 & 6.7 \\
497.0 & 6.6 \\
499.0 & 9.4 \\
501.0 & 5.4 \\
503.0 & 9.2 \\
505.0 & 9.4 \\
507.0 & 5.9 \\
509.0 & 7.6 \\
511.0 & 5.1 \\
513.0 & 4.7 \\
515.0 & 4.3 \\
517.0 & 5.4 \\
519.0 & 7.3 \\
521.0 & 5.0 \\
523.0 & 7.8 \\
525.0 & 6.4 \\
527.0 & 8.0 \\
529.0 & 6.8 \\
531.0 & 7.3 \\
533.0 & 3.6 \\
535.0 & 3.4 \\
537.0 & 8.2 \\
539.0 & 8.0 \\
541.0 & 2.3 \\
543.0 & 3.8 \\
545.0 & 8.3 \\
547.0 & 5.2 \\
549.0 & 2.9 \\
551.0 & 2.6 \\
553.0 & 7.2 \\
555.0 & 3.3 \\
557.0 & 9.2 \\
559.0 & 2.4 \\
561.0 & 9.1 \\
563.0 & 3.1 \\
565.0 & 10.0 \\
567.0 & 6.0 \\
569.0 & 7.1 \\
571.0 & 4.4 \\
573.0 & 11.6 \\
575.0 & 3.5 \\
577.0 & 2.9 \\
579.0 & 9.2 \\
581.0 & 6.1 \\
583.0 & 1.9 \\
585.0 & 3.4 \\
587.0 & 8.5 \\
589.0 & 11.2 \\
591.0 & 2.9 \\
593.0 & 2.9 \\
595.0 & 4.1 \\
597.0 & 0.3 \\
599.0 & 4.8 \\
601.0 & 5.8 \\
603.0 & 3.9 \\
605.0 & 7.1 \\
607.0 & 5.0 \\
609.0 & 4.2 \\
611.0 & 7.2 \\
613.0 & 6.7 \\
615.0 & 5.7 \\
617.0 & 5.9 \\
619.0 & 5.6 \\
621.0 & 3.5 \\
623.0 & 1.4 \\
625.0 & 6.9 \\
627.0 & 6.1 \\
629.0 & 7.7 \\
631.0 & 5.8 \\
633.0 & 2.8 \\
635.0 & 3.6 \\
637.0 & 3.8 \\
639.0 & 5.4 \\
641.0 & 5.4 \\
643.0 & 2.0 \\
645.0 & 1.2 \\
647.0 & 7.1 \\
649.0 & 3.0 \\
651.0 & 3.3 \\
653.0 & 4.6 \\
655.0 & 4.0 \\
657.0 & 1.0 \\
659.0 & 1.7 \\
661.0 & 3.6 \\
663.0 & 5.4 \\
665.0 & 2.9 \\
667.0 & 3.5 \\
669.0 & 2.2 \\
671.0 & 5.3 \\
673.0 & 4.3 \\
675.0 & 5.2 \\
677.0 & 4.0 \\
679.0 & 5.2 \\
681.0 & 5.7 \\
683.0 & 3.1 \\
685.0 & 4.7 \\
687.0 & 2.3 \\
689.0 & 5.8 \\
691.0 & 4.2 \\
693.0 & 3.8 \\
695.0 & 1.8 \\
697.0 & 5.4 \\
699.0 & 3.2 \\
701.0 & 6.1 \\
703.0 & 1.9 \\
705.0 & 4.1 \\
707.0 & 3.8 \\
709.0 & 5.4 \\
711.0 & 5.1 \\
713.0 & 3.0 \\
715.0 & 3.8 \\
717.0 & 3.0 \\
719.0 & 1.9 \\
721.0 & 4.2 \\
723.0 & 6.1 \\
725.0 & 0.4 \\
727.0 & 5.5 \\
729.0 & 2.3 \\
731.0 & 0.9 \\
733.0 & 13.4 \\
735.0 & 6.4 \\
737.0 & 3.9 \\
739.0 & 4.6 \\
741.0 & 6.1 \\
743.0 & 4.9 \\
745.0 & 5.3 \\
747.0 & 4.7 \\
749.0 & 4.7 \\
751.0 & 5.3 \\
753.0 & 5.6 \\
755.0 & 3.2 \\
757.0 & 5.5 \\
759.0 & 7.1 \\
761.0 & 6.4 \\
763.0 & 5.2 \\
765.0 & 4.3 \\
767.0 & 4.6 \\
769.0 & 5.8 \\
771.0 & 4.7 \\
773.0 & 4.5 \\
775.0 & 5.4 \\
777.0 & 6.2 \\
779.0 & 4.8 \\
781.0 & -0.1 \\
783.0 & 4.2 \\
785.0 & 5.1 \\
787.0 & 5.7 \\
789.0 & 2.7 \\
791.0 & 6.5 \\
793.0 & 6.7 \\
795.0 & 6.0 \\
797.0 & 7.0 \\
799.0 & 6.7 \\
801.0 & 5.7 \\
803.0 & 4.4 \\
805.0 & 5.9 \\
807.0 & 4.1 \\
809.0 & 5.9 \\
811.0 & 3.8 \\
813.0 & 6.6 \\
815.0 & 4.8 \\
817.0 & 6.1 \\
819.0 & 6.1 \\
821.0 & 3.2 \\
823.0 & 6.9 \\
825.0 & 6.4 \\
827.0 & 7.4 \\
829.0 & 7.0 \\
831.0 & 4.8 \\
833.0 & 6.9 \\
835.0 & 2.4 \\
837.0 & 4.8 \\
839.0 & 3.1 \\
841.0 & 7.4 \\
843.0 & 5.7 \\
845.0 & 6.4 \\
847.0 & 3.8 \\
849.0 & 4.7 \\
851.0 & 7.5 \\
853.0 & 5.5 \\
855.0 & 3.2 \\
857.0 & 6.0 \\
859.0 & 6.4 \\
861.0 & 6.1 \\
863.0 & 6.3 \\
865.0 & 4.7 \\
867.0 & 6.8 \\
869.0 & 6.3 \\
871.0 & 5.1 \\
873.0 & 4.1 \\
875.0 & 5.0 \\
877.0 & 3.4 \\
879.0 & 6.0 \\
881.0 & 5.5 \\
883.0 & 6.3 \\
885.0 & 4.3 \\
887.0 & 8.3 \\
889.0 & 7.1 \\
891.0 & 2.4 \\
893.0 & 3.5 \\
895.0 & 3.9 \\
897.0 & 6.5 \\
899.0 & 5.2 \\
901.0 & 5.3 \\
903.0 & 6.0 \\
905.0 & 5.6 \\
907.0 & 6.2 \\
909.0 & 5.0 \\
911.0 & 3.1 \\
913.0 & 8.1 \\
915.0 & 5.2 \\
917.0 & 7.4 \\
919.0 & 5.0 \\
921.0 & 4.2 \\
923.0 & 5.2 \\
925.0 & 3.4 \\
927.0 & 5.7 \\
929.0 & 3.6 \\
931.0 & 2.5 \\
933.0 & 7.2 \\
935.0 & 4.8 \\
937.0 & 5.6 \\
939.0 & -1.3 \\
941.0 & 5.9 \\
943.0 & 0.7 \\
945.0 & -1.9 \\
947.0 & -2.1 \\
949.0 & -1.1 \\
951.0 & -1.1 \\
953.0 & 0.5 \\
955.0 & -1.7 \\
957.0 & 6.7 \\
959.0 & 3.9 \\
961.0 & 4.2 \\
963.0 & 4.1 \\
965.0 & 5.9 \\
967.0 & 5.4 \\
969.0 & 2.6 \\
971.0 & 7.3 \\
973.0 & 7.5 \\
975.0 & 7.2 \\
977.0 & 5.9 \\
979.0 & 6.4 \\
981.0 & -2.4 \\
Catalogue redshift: 0.97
